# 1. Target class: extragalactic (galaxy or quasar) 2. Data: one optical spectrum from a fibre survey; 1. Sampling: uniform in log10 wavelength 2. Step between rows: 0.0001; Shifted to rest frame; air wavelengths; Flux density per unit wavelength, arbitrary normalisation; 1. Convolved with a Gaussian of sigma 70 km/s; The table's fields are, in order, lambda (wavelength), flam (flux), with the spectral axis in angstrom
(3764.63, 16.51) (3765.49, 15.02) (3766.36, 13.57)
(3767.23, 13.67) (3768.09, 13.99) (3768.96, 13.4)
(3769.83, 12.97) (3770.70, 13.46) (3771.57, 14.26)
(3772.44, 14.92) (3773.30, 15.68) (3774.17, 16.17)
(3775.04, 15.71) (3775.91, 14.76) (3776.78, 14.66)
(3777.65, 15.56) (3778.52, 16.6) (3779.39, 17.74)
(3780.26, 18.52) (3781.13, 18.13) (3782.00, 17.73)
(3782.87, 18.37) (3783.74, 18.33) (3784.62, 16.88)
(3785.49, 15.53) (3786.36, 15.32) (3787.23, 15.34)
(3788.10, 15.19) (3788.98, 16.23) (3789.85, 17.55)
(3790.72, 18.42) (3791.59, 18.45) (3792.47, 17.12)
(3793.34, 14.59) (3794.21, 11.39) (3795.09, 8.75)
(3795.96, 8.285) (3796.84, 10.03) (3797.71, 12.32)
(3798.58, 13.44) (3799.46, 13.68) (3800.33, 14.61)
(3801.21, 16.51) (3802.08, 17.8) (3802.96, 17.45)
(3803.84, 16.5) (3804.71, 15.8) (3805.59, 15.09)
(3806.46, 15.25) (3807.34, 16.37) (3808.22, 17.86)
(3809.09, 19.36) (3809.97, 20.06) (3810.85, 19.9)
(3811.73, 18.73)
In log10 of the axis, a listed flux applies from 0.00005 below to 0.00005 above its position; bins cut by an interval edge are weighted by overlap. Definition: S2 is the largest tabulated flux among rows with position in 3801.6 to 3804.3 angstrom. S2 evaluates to 17.8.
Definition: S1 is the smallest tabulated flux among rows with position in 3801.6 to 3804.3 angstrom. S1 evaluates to 16.5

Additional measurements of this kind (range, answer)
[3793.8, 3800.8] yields 8.285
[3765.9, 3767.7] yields 13.57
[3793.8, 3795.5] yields 8.75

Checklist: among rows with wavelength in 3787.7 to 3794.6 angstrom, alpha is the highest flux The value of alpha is 18.45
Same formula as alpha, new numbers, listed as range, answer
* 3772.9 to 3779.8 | 17.74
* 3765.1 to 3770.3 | 15.02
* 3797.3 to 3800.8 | 14.61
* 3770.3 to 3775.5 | 16.17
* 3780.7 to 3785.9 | 18.37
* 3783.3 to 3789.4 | 18.33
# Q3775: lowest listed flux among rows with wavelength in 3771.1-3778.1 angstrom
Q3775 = 14.26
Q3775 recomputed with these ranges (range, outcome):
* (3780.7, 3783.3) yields 17.73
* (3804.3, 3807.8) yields 15.09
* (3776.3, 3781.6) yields 14.66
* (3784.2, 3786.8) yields 15.32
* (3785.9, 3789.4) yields 15.19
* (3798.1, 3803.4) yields 13.44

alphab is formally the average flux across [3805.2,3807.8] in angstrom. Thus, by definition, 15.6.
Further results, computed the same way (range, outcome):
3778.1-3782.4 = 17.8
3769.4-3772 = 13.5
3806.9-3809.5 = 17.9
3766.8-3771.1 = 13.5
